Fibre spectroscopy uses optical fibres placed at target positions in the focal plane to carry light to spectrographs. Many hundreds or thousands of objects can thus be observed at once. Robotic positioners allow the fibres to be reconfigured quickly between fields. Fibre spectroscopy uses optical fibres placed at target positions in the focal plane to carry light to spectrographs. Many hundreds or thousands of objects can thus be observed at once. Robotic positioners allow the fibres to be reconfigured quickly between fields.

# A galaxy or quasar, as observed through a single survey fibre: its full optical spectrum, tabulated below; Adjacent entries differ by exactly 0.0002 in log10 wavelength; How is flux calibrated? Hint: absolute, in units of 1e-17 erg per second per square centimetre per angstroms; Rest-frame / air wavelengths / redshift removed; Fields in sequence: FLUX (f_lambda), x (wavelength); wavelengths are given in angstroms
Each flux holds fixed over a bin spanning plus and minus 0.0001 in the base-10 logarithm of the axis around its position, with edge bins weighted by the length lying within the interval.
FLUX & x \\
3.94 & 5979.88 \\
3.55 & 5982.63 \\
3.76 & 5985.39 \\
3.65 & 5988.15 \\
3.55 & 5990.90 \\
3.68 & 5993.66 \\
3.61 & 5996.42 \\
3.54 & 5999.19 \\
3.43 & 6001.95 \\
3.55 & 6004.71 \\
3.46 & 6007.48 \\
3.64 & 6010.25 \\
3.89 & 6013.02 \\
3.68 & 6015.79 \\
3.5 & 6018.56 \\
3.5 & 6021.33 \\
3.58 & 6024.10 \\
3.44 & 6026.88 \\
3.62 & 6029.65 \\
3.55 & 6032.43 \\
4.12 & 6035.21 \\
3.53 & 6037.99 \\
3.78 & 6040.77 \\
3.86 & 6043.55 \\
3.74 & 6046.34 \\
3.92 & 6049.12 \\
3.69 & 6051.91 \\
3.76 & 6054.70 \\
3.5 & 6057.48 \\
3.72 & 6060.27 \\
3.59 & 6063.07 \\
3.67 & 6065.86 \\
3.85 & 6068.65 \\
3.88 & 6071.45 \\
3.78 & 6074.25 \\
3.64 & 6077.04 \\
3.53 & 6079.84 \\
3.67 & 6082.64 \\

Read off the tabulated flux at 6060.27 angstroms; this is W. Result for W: 3.72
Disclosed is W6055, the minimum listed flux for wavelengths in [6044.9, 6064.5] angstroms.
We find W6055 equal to 3.5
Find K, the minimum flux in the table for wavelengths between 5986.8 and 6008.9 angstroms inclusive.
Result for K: 3.43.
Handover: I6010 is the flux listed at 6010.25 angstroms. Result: 3.64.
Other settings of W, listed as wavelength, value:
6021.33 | 3.5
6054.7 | 3.76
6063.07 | 3.59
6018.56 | 3.5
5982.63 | 3.55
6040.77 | 3.78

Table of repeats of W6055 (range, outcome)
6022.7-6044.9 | 3.44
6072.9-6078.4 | 3.64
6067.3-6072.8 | 3.85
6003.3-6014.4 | 3.46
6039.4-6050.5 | 3.74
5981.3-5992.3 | 3.55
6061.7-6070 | 3.59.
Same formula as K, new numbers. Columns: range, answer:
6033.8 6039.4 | 3.53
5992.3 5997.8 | 3.61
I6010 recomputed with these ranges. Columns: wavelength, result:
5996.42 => 3.61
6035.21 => 4.12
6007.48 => 3.46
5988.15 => 3.65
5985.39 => 3.76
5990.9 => 3.55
